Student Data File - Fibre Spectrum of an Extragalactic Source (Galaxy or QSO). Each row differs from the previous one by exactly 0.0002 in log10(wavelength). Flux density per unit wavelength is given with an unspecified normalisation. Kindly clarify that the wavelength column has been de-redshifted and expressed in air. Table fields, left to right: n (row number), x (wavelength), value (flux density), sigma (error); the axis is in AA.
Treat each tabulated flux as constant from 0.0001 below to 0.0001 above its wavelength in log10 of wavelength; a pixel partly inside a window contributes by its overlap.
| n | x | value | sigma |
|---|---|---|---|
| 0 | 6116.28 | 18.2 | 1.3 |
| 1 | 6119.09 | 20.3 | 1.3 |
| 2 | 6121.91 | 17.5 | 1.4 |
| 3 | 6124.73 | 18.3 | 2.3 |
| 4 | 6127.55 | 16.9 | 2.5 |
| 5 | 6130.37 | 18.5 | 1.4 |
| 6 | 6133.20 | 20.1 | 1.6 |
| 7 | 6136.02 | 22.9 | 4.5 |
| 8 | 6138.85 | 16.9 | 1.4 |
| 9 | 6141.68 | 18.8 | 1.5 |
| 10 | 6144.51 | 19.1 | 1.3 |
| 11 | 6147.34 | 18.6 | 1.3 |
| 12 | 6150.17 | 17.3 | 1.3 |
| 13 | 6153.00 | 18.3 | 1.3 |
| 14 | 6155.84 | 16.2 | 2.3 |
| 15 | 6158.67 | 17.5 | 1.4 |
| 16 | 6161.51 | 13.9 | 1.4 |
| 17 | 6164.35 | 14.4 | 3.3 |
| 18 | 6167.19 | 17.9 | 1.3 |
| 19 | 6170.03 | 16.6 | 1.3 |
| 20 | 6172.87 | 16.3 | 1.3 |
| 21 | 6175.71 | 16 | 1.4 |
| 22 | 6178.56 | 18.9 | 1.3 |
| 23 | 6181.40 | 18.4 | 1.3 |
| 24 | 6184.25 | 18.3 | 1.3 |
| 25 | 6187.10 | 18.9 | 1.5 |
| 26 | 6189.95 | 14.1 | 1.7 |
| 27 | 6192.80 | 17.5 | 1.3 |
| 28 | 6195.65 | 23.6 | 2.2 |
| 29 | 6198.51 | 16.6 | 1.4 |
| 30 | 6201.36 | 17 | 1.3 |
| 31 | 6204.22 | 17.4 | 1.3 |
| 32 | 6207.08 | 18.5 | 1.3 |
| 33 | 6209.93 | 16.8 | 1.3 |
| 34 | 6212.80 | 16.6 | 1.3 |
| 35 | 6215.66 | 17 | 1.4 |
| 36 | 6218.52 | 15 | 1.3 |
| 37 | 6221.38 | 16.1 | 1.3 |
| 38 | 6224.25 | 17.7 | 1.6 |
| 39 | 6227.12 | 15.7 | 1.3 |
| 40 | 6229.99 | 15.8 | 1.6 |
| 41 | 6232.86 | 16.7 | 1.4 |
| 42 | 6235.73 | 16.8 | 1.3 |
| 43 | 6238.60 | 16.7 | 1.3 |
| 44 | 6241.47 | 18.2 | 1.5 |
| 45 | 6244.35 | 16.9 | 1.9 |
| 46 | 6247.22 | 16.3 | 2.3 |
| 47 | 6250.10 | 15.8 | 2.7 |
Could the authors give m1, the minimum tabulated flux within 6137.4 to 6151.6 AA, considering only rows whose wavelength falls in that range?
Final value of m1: 16.9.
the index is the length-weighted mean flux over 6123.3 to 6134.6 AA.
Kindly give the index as 18.4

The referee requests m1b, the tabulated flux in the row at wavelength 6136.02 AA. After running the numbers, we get 22.9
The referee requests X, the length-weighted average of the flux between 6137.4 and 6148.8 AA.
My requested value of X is 18.4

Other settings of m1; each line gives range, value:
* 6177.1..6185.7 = 18.3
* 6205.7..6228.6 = 15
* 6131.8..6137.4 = 20.1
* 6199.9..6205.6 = 17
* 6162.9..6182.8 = 14.4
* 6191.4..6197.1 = 17.5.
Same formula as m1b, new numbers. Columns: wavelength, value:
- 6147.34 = 18.6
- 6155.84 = 16.2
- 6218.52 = 15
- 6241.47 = 18.2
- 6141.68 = 18.8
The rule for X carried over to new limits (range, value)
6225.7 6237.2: 16.3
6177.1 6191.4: 17.7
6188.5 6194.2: 15.8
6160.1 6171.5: 15.7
